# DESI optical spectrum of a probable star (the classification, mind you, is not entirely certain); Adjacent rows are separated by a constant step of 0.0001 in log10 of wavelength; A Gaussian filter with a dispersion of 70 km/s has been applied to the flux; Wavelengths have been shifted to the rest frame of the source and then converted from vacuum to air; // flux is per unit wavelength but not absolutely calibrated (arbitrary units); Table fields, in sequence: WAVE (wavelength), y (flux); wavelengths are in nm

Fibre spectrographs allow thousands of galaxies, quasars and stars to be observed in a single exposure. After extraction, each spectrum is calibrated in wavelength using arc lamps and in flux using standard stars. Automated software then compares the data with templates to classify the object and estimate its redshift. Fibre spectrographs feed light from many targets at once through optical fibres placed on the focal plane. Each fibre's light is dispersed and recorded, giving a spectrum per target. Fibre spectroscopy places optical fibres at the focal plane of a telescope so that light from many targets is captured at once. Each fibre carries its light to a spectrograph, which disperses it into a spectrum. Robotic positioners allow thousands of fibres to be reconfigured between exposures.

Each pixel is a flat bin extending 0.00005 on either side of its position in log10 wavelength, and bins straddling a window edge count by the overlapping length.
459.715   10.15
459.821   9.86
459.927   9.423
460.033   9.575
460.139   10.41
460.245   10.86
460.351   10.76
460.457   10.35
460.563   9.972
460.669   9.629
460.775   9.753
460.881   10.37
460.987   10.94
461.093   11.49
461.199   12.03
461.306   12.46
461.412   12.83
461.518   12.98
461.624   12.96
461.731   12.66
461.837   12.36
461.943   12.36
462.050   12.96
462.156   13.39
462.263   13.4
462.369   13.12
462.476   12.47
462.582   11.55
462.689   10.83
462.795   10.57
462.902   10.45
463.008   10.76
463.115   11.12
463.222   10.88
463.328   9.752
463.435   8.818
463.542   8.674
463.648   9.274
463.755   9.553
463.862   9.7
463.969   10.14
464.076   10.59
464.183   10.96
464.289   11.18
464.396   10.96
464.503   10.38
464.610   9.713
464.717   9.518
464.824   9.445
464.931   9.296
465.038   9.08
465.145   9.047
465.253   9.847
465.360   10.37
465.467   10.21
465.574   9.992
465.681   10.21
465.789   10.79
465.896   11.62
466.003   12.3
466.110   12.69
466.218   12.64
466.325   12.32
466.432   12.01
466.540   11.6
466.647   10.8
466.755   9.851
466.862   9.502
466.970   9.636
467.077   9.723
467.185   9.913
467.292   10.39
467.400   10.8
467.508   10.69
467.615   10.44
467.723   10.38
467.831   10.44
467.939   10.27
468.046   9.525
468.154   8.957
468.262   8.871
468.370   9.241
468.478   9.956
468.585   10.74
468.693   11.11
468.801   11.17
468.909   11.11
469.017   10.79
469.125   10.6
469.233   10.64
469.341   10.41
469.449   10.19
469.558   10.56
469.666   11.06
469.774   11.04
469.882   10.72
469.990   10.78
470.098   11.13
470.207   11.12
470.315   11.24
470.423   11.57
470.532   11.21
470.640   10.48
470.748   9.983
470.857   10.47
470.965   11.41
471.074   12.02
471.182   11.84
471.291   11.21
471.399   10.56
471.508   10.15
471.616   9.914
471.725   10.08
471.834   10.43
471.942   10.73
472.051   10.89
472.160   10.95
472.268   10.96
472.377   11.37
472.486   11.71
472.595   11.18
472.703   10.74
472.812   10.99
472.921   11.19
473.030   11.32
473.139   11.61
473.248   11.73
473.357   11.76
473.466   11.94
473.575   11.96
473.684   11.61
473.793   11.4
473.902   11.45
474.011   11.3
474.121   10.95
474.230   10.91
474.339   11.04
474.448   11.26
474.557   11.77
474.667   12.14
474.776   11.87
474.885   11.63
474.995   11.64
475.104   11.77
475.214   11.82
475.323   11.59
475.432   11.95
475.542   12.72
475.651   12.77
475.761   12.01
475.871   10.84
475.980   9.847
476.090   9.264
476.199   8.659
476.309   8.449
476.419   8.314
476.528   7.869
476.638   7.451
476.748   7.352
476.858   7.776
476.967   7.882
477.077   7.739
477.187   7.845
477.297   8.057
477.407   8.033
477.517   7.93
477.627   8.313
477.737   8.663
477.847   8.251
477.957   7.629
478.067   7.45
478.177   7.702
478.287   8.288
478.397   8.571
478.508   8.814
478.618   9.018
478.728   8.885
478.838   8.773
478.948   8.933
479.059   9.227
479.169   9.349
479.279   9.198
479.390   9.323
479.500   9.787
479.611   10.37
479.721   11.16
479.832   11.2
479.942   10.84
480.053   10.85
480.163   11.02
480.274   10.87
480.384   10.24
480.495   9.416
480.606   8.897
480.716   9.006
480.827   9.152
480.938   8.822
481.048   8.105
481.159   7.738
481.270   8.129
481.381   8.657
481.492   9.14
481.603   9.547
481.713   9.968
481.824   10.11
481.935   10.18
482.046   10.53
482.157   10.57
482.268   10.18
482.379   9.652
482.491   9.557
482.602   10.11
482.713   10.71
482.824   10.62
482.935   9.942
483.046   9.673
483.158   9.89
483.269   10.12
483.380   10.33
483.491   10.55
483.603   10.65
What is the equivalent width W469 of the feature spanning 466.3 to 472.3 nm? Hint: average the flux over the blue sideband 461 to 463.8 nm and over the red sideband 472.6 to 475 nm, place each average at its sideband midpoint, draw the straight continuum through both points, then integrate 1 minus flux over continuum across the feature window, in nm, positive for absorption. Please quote 0.46 nm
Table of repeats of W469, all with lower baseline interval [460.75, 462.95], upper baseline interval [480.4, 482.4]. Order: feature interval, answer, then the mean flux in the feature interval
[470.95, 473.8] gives -0.159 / 11.2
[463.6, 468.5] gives 0.480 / 10.3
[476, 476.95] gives 0.173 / 8.2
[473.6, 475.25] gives -0.194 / 11.5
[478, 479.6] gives 0.140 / 8.84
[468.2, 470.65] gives 0.066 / 10.7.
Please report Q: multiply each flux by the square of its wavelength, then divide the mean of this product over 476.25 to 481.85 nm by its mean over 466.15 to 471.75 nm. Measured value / 0.9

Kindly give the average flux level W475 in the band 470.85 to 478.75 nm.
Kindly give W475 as 10.2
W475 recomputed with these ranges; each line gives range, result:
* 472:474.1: 11.4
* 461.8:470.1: 10.6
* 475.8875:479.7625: 8.59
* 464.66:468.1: 10.5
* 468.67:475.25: 11.1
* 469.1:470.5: 10.9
